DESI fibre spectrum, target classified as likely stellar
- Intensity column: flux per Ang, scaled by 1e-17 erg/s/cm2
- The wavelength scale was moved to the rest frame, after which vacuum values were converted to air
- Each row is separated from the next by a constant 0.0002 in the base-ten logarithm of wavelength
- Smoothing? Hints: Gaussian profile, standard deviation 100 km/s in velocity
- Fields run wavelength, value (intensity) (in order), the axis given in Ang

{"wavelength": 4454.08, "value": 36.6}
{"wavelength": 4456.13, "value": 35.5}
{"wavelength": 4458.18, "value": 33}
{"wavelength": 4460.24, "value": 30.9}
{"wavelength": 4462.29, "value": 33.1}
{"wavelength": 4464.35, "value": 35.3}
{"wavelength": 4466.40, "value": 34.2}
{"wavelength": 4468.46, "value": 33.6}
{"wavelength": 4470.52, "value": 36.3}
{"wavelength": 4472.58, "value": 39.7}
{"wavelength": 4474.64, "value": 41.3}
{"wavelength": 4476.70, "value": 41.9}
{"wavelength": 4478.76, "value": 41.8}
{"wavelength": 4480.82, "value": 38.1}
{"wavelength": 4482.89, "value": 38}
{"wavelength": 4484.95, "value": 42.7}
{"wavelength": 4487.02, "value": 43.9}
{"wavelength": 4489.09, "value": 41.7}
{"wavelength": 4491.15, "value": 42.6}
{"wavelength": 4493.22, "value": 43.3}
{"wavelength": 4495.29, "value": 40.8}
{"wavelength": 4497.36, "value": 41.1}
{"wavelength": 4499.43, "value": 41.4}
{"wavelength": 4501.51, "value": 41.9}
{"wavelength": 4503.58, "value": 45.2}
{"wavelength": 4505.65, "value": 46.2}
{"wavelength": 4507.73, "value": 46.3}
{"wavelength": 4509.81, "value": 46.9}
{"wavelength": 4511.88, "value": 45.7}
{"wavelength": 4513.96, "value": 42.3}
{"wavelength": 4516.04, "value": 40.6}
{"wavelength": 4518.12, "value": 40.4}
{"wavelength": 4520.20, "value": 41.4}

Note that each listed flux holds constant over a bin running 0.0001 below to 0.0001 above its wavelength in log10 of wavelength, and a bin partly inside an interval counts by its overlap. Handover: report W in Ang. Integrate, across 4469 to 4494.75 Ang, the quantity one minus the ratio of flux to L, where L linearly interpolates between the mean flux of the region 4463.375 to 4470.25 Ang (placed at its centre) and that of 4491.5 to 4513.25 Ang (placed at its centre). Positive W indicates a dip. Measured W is -1.56 Ang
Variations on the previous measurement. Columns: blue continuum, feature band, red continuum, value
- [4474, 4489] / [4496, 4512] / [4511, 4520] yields -0.92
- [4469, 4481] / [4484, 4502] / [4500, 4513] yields 0.28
